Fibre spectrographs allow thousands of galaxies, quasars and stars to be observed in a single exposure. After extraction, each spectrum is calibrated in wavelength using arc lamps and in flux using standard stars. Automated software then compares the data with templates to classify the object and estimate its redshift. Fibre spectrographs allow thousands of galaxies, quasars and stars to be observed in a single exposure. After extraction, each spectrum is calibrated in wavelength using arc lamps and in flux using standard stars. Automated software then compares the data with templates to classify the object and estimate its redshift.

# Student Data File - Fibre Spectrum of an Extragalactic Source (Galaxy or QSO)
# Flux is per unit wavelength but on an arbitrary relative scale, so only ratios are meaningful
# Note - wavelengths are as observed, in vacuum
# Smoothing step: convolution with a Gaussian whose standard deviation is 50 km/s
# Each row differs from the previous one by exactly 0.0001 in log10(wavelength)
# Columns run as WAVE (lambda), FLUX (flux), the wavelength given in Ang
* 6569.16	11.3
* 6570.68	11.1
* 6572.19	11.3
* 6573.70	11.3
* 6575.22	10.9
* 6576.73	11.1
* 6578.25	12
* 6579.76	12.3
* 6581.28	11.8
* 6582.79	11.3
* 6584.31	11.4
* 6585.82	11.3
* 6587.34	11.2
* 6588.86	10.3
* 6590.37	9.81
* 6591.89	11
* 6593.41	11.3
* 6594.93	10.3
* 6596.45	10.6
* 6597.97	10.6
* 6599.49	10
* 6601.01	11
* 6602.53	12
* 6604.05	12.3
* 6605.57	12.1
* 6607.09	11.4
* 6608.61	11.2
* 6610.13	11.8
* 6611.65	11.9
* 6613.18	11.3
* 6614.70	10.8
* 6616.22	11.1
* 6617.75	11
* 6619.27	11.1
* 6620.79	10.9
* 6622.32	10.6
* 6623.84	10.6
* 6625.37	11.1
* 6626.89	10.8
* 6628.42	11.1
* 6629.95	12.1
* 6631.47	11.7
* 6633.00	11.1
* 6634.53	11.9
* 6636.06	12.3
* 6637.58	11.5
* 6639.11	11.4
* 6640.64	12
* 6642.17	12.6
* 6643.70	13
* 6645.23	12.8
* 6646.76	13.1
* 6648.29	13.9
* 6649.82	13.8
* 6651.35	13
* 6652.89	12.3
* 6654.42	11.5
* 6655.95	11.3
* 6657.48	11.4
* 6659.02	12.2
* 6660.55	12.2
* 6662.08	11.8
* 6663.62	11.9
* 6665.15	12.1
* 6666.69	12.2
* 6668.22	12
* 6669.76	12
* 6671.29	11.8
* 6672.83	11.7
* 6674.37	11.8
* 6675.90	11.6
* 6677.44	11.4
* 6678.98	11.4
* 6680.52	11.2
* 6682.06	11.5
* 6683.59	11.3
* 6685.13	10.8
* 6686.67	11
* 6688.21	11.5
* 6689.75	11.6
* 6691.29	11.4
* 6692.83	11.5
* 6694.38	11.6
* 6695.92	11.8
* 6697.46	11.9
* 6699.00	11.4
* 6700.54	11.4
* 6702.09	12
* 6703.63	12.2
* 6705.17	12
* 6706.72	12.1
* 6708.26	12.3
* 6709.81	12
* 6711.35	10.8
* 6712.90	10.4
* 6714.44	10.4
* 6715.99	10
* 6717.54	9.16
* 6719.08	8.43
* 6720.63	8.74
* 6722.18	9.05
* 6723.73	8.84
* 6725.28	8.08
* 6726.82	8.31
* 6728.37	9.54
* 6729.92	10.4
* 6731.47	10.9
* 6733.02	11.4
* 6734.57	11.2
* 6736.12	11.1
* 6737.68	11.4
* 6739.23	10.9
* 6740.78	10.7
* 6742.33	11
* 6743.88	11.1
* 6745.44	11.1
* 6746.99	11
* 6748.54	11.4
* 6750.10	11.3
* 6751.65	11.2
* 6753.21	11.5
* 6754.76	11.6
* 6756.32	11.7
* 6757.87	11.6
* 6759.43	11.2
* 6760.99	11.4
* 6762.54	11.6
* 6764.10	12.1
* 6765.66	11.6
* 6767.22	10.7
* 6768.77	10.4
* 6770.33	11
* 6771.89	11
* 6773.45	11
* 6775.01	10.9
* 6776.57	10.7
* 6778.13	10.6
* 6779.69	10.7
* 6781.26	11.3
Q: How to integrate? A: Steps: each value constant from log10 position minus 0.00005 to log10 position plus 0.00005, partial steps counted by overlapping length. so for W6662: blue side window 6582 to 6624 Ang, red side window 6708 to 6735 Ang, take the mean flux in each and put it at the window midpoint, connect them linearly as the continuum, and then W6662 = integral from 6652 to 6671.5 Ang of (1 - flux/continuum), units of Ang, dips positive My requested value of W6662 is -2.6 Ang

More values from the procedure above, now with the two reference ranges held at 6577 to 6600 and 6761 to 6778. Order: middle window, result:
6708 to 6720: 0.80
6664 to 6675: -0.88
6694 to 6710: -1.18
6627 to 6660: -3.34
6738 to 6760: -0.30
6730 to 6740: -0.01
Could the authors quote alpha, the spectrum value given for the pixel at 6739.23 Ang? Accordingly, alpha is 10.9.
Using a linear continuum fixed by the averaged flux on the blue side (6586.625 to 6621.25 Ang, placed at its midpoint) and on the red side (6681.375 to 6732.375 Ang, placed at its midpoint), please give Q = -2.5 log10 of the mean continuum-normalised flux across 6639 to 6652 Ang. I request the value -0.18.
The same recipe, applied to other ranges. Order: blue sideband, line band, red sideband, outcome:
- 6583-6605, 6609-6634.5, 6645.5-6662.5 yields 0.04 mag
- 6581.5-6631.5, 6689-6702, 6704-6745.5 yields -0.10 mag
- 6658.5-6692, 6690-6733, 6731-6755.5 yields 0.08 mag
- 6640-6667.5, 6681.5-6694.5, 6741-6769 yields 0.06 mag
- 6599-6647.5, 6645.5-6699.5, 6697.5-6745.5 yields -0.07 mag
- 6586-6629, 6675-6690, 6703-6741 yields -0.07 mag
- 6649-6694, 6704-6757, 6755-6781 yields 0.07 mag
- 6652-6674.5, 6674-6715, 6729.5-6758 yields 0.01 mag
